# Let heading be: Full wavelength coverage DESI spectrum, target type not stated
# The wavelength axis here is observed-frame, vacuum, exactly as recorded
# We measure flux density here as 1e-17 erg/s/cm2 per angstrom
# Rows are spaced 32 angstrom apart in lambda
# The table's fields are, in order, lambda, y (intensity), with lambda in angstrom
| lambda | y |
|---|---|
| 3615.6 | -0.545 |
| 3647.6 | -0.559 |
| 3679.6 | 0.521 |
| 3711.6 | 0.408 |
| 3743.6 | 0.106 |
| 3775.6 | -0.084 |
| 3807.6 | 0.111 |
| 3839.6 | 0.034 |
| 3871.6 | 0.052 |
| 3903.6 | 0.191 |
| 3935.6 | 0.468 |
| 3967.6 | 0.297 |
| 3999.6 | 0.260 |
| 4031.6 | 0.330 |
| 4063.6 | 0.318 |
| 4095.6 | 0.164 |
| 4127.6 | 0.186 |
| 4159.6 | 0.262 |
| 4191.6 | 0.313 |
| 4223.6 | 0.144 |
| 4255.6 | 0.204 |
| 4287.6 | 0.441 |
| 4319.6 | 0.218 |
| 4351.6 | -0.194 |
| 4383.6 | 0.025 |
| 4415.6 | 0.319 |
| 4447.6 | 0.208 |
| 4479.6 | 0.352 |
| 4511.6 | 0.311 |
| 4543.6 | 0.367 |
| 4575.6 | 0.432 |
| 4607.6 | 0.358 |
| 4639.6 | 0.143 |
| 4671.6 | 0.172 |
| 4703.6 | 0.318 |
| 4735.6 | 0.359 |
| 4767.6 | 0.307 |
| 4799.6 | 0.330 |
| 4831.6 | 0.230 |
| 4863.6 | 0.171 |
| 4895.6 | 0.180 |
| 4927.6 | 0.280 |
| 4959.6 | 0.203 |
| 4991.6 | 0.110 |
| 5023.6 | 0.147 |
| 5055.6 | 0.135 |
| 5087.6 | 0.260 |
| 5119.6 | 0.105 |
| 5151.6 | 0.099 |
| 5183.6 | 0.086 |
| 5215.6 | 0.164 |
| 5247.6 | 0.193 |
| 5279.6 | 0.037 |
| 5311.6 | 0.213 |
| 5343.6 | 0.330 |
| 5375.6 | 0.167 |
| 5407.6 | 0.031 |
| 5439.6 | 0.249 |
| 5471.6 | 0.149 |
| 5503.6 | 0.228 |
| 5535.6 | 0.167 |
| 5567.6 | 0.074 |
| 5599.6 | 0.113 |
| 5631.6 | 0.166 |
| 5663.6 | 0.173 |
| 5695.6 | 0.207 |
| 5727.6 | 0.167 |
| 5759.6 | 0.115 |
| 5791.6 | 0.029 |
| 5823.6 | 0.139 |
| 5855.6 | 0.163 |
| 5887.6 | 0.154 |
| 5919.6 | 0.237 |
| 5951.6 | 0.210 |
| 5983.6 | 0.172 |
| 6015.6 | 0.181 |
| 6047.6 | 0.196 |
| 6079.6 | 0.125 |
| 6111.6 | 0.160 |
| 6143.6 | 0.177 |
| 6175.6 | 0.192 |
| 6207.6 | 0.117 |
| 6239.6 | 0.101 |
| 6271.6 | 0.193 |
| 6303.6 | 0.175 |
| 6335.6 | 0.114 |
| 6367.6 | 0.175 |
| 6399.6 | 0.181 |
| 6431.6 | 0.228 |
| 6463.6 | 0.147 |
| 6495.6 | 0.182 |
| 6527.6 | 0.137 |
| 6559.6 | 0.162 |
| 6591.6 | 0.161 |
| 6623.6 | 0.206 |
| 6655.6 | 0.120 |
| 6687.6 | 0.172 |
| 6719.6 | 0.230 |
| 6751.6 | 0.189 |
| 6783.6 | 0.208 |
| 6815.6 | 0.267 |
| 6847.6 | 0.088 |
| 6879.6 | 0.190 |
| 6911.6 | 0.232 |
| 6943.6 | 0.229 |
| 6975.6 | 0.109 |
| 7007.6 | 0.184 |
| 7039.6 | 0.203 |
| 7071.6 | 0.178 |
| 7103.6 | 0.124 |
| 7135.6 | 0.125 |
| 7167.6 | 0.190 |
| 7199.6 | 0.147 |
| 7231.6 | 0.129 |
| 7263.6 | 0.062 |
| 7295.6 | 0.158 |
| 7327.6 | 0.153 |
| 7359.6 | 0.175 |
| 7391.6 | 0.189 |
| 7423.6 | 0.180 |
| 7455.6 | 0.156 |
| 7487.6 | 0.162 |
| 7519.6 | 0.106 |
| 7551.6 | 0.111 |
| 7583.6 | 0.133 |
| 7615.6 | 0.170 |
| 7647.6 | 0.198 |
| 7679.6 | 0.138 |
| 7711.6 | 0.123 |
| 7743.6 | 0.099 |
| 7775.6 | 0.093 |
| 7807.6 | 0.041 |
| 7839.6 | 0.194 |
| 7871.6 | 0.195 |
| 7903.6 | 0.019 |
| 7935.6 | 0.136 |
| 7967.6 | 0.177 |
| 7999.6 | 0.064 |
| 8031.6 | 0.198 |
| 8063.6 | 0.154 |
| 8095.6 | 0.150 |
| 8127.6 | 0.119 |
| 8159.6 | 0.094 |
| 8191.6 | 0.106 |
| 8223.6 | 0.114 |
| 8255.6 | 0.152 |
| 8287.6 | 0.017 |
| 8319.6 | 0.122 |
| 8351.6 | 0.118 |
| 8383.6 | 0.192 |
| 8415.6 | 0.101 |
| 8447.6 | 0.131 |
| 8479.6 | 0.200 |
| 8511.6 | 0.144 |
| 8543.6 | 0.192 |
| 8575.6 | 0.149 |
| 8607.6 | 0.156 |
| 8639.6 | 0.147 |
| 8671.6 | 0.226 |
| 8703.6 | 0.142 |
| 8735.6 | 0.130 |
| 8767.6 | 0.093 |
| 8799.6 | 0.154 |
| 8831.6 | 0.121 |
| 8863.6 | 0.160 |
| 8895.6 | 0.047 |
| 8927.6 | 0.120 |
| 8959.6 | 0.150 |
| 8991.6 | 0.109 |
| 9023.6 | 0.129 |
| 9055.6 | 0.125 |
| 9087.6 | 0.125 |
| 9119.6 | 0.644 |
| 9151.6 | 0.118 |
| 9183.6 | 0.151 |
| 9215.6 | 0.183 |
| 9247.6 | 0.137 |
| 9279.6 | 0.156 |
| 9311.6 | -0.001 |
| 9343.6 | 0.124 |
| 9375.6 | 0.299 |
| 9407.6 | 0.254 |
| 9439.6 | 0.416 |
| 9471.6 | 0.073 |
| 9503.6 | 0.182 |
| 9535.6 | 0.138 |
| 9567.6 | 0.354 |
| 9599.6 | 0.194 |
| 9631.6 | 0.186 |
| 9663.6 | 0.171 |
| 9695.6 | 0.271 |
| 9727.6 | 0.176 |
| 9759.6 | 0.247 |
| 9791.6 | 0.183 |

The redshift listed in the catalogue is 1.45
